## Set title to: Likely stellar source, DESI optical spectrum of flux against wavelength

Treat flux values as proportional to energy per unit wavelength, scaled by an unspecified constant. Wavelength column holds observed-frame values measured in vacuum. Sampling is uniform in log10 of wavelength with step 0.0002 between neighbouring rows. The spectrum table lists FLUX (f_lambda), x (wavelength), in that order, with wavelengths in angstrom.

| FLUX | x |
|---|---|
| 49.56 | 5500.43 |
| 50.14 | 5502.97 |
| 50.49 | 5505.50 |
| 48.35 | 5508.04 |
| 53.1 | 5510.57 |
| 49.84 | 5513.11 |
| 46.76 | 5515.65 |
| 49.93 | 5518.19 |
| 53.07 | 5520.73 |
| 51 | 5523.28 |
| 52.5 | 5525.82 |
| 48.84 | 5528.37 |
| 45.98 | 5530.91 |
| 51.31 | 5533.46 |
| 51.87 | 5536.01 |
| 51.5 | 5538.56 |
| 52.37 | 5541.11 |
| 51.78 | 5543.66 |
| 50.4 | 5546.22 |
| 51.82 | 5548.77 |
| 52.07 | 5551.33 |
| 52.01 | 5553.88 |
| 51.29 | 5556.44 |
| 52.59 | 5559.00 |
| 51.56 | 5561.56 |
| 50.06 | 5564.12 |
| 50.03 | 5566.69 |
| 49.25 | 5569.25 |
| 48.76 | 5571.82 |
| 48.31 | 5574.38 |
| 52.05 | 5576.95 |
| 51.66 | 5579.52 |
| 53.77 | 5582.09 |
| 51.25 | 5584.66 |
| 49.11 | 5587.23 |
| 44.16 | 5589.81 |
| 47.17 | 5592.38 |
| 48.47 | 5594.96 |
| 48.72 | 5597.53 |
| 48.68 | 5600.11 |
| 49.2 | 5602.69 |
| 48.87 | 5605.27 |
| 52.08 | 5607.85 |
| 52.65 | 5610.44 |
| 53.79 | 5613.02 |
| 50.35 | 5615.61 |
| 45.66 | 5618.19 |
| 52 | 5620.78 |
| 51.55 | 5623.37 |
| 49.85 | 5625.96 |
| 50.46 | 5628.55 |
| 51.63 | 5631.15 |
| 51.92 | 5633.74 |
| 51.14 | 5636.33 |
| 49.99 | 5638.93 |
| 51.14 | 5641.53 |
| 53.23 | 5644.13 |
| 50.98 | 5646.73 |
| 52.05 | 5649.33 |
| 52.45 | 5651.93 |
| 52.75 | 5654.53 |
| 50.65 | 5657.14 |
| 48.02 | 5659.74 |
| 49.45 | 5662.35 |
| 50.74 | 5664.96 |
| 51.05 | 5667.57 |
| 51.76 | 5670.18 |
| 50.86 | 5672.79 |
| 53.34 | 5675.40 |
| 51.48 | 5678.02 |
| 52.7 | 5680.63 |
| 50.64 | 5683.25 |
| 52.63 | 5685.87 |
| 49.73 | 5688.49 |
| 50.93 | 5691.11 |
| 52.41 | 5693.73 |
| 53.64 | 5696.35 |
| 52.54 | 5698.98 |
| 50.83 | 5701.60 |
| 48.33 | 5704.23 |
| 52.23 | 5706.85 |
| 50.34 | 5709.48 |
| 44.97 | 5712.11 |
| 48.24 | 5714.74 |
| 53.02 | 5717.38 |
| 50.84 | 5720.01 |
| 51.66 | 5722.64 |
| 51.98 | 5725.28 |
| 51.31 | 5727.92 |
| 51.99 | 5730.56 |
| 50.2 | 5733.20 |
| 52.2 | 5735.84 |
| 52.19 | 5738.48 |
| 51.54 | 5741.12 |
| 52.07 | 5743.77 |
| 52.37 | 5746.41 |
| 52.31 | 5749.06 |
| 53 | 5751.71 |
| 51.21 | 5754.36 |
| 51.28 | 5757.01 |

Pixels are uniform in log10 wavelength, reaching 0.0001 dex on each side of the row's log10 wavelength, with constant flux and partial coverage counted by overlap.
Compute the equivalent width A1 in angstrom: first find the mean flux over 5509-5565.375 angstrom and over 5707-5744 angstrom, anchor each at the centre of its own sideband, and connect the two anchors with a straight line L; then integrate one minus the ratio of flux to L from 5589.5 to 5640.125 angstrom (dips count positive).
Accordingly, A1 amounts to 0.9 angstrom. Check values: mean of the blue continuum 51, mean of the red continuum 50.9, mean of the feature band 50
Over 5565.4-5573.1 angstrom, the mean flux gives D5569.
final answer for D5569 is 49.3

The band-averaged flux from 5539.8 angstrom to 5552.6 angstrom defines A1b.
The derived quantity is 51.7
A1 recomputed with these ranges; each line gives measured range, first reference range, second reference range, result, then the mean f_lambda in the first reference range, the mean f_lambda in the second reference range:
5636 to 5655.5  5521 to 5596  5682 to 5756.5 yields -0.32 angstrom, 50.5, 51.3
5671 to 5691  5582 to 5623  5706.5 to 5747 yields -0.42 angstrom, 49.7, 51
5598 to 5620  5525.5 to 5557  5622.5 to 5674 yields 0.39 angstrom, 51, 51.1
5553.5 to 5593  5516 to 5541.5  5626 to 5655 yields 0.61 angstrom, 50.6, 51.5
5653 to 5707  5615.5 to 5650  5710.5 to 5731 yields -0.68 angstrom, 50.9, 50.4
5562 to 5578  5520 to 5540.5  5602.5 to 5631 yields 0.29 angstrom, 50.7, 50.7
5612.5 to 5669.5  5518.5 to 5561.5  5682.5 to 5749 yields 0.33 angstrom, 51.3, 51.2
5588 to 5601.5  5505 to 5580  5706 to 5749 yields 0.87 angstrom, 50.7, 51.1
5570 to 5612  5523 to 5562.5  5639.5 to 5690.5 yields 1.26 angstrom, 51.2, 51.3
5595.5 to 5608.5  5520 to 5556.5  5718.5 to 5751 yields 0.51 angstrom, 51.2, 51.8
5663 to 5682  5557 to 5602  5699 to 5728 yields -0.54 angstrom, 49.8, 50.4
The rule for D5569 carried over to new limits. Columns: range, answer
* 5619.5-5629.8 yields 51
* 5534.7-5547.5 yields 51.6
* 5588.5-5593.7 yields 45.6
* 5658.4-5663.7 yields 48.8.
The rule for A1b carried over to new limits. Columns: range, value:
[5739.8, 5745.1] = 51.8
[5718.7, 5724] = 51.3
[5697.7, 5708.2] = 51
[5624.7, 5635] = 51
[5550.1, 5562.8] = 51.9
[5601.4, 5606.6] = 49.1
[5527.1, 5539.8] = 49.9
